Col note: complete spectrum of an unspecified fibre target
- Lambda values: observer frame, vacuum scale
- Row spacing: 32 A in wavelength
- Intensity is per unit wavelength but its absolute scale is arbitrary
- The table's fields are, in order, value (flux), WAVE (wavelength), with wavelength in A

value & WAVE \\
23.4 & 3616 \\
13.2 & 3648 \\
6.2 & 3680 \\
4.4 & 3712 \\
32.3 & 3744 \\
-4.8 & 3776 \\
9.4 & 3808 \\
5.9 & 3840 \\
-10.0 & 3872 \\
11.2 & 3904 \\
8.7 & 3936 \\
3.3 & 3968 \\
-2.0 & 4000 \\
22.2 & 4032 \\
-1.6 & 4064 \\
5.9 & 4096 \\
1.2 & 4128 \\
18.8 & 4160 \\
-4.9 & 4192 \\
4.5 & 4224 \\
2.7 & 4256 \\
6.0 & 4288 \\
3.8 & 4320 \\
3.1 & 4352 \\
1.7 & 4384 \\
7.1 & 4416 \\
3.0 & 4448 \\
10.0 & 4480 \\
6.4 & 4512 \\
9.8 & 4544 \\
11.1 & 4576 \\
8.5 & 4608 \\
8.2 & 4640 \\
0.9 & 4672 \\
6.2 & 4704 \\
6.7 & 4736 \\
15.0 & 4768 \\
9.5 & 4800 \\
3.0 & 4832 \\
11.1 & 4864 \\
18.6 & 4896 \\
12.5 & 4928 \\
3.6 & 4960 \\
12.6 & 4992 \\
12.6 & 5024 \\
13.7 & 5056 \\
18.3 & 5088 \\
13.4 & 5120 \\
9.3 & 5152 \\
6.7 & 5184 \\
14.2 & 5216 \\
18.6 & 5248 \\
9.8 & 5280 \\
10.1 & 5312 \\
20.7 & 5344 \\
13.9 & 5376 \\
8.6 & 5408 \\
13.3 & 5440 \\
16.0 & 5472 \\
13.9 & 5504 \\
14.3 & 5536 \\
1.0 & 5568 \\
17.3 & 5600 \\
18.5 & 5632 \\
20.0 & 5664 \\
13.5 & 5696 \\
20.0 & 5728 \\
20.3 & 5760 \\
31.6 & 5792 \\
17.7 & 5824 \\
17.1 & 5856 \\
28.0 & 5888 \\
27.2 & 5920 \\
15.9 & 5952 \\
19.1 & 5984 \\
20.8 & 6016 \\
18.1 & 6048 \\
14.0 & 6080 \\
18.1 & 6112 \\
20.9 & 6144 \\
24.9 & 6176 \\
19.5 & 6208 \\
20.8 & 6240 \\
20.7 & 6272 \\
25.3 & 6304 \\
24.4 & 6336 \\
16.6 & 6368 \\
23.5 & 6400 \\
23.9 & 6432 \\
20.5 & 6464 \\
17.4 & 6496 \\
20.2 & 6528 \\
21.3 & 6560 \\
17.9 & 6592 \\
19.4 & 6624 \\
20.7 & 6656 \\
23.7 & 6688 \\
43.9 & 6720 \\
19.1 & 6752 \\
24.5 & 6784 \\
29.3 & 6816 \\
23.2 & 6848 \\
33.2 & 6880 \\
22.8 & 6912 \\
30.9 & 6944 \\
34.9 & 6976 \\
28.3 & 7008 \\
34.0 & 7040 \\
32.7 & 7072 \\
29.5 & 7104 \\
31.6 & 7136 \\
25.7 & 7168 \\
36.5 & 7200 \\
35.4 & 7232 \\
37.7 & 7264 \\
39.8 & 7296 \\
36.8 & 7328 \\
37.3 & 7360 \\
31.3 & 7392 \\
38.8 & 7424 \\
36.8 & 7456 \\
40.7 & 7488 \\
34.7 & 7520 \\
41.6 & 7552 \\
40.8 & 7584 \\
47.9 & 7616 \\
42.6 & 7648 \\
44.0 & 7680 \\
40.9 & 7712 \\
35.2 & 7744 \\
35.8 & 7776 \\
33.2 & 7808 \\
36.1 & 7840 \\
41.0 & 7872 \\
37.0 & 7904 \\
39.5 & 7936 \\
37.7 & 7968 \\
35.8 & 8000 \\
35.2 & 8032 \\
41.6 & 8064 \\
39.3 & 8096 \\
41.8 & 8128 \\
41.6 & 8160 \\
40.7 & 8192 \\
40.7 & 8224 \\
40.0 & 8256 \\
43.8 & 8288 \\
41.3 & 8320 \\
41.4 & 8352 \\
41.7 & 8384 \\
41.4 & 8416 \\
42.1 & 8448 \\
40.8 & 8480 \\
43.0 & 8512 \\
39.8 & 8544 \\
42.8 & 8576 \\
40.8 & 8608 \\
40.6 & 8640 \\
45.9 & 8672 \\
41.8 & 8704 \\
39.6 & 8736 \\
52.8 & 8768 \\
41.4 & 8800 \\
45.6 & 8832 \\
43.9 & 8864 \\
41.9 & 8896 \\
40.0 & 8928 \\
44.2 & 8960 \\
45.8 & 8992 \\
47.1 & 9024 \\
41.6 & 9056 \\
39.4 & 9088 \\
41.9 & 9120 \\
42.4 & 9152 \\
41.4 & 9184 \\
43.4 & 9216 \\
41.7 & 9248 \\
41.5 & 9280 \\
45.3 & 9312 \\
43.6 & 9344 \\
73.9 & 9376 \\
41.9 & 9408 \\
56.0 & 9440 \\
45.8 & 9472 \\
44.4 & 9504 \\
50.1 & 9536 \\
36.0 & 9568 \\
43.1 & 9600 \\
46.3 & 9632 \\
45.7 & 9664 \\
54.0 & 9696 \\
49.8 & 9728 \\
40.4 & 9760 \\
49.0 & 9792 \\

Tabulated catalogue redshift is 0.803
